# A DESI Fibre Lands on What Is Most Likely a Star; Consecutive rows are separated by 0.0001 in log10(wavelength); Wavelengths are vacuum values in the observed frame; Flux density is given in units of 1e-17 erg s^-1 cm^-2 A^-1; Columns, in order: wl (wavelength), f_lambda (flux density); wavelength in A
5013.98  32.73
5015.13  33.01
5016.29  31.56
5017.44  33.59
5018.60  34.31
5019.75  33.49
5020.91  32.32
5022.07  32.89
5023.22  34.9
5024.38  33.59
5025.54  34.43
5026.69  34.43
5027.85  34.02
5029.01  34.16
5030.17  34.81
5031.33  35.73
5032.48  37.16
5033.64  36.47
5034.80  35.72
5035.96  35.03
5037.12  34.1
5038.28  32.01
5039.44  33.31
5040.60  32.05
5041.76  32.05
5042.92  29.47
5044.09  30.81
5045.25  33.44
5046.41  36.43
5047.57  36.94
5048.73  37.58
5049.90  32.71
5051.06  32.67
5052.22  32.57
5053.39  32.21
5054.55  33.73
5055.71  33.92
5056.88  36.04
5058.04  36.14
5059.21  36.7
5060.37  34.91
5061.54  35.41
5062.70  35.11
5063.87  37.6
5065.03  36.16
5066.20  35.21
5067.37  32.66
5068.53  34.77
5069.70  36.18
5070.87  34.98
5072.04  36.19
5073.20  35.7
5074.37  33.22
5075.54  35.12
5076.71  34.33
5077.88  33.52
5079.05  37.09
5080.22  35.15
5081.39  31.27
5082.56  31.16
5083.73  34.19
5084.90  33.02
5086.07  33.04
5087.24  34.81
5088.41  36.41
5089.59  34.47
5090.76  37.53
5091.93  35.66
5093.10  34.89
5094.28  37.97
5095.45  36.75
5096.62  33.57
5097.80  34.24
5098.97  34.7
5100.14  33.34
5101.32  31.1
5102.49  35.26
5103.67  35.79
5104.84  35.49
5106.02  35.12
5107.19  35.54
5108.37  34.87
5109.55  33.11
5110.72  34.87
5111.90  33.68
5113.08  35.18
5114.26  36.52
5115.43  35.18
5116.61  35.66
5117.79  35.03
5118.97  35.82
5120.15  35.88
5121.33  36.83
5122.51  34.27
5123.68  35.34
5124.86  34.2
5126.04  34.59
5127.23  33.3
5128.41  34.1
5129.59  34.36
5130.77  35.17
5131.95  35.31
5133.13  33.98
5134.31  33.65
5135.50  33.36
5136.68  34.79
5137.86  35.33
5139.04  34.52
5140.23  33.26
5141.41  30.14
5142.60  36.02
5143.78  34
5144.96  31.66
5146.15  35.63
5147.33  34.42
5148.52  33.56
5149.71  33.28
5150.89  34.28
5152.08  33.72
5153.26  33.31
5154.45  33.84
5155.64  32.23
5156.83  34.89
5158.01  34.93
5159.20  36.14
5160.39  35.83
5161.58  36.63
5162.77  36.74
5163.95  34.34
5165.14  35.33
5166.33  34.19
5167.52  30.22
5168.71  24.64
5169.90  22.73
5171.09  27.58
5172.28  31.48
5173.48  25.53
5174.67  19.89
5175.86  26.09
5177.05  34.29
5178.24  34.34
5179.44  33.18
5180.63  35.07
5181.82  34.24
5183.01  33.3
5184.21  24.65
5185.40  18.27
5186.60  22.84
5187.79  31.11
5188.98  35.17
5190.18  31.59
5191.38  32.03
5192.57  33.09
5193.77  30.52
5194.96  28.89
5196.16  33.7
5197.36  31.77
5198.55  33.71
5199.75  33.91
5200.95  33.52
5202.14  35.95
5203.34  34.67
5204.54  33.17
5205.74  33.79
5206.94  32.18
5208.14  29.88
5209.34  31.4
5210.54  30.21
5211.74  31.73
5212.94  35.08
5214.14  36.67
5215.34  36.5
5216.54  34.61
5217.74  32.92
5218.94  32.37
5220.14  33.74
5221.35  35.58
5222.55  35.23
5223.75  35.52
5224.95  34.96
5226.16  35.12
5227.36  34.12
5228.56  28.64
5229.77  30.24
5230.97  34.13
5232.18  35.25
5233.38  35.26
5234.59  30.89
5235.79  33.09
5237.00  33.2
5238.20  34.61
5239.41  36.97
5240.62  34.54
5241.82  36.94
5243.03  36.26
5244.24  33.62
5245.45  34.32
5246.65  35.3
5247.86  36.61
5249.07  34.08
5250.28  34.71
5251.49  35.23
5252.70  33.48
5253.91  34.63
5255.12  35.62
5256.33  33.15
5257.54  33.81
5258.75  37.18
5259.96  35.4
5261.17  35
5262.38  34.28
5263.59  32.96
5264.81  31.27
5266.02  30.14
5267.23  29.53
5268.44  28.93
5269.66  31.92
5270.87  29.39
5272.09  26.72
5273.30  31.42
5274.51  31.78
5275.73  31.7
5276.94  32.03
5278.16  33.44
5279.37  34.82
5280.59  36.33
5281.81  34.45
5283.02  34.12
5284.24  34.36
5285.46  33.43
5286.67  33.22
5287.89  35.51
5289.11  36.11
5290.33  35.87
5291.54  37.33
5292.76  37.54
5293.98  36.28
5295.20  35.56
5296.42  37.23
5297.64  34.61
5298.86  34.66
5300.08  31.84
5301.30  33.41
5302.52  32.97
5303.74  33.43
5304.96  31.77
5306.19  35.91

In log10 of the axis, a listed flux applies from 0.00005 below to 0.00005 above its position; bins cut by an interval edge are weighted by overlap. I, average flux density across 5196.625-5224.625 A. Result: 33.7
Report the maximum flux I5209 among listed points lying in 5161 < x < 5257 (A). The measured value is 36.97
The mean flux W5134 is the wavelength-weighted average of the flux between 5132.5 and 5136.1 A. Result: 33.7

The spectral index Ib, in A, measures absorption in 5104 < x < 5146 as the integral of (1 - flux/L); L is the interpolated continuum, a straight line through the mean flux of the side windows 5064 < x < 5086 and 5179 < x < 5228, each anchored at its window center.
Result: -1.06 A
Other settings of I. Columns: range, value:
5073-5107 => 34.6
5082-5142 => 34.6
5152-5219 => 31.9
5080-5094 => 34.4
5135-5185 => 32.4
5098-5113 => 34.4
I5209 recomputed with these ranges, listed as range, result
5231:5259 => 37.18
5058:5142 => 37.97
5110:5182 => 36.83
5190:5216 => 36.67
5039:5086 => 37.6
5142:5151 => 36.02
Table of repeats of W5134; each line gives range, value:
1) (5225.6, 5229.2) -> 32.6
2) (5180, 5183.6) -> 34.3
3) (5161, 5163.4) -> 36.8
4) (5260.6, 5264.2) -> 34.1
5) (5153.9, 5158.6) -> 34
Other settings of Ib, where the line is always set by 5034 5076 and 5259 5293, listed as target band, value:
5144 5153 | 0.0 A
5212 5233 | -0.4 A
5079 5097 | -0.3 A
